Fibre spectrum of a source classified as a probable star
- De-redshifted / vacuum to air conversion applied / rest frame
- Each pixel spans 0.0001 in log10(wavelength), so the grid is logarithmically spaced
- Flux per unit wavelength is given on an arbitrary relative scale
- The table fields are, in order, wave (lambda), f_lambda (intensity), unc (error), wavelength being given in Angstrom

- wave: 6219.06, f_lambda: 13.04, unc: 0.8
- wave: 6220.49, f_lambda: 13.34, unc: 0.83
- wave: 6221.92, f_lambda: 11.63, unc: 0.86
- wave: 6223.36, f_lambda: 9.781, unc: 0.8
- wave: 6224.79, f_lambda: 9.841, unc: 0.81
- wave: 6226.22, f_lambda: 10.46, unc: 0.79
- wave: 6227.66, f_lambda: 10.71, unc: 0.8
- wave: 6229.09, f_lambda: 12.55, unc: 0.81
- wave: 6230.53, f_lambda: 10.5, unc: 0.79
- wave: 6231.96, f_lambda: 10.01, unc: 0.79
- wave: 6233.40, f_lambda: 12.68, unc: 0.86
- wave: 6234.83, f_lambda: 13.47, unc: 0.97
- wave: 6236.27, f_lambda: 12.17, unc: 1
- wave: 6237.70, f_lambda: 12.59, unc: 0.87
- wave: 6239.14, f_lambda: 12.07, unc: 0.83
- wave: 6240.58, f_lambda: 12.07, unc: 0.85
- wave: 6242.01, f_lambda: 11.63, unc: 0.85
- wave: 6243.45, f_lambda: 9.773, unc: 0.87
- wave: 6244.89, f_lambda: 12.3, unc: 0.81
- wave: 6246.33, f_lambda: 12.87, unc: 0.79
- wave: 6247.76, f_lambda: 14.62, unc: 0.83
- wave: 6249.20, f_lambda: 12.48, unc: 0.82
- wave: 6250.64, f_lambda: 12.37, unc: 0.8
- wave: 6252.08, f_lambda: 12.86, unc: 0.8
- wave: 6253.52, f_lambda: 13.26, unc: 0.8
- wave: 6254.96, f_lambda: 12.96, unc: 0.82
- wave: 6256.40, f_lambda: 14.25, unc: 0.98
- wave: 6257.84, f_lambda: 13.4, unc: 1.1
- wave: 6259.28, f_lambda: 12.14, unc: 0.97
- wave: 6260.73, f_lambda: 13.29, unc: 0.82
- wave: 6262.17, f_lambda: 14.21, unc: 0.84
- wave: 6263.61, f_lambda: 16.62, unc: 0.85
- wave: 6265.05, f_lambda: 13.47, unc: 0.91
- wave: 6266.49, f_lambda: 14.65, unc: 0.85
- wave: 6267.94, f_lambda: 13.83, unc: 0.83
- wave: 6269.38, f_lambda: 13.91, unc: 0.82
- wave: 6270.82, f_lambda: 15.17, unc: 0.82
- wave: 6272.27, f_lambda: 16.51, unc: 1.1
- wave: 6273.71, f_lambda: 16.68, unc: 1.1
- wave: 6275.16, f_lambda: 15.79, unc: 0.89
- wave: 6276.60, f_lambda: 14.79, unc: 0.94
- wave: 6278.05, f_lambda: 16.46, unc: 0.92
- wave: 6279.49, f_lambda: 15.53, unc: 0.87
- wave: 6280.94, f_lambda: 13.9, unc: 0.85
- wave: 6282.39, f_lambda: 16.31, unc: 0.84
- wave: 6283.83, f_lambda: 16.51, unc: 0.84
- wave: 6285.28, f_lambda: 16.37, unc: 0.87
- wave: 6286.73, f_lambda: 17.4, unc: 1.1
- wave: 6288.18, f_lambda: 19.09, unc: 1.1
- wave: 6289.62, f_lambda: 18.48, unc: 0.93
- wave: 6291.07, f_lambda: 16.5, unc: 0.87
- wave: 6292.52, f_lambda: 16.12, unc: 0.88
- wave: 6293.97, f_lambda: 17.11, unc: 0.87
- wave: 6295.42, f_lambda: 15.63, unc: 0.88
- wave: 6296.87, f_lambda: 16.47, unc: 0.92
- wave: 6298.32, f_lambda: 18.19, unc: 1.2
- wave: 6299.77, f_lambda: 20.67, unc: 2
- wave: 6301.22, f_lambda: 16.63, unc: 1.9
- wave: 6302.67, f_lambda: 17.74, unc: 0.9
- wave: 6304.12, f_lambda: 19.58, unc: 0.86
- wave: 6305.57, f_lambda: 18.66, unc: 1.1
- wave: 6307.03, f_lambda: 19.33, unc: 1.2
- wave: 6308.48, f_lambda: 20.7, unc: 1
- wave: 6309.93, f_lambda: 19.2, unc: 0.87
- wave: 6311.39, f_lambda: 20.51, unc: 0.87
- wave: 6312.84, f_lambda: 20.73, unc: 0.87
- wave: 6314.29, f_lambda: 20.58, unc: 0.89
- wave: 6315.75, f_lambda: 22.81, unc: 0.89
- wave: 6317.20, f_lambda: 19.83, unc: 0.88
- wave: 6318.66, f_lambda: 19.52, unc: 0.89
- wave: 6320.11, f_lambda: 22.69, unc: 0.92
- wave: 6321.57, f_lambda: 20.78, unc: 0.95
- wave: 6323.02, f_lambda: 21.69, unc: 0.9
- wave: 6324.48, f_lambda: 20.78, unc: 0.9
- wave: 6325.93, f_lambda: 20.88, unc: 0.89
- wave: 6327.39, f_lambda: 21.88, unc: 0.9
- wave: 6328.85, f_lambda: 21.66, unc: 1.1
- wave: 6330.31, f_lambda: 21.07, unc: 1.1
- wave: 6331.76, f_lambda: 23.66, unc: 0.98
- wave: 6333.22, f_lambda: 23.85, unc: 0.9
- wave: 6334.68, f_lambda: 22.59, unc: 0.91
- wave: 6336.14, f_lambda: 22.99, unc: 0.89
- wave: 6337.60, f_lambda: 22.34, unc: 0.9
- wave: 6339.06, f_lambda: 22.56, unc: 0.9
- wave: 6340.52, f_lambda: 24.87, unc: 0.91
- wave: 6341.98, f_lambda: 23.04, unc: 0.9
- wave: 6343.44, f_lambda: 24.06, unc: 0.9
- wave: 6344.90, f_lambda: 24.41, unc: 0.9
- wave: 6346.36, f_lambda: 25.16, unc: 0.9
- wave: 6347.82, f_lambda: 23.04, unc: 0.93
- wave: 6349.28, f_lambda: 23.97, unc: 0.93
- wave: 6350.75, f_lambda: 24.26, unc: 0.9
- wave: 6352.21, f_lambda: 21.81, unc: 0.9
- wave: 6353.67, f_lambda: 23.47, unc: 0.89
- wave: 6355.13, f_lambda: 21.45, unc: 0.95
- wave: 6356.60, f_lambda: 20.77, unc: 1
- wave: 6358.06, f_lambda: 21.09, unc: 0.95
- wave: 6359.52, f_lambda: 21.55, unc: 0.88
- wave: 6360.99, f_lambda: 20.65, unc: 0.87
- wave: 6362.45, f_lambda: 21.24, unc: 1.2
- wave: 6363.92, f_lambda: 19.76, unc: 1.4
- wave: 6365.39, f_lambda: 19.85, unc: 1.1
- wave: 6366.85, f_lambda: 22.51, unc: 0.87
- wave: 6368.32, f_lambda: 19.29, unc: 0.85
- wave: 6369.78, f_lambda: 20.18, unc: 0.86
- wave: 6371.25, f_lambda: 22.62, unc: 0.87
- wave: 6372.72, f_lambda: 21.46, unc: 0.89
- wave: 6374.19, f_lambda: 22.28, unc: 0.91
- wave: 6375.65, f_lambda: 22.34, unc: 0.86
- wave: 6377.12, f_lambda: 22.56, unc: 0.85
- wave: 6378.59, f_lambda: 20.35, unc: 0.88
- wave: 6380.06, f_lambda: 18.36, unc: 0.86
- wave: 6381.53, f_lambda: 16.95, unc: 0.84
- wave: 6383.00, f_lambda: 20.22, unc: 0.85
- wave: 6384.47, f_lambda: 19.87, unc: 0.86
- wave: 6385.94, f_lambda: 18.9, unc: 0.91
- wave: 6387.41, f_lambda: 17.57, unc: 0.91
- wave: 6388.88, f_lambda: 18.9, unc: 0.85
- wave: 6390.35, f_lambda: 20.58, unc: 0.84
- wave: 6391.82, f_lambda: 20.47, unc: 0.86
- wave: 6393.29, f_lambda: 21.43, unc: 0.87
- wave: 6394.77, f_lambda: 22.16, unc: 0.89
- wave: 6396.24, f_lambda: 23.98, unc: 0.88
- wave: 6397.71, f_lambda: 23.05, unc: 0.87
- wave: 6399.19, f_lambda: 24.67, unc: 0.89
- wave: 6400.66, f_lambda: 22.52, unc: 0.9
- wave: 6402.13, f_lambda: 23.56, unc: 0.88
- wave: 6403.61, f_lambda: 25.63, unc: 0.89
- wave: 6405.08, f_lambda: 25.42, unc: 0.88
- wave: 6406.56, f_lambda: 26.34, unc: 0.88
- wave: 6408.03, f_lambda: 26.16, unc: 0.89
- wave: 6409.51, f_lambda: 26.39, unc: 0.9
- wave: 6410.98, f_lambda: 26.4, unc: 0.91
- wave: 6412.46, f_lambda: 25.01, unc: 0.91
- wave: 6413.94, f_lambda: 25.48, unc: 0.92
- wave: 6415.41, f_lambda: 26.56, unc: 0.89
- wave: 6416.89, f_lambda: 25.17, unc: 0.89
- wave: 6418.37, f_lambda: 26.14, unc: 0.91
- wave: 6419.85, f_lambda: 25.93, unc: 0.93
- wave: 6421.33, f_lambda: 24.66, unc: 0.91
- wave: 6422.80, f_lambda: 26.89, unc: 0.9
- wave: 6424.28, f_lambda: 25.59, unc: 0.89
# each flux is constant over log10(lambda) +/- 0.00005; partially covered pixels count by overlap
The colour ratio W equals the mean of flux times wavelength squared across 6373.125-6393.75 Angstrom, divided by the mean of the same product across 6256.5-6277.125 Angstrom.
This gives 1.4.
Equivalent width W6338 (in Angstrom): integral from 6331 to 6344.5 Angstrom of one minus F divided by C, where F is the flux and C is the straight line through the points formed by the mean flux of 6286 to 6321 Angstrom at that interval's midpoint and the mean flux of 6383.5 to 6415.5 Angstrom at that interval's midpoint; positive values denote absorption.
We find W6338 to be -1.9 Angstrom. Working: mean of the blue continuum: 18.9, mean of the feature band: 23.4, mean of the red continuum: 23.1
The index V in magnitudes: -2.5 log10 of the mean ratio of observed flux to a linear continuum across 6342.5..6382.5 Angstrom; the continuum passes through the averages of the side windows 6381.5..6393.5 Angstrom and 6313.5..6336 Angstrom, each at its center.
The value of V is -0.07 mag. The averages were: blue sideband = 21.7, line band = 21.7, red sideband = 19.5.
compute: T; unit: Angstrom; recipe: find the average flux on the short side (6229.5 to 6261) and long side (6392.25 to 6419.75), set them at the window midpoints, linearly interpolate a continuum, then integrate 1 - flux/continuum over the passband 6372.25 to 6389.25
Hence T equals 2.1 Angstrom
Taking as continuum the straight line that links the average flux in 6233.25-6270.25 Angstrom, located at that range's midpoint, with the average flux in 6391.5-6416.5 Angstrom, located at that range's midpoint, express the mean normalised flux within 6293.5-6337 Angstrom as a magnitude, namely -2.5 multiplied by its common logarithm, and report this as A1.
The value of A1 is -0.138 mag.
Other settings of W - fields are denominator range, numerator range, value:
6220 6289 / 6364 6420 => 1.73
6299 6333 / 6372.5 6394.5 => 1.00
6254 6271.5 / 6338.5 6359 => 1.70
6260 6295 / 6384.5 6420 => 1.55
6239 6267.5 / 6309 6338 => 1.68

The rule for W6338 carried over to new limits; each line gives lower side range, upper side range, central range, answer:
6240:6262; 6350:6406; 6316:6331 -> -2.9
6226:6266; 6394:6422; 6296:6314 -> -2.0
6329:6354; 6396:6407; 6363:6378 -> 1.6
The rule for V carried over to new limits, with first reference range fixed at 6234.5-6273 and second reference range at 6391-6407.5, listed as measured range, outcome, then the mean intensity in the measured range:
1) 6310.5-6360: -0.17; 22.2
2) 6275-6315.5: -0.10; 17.8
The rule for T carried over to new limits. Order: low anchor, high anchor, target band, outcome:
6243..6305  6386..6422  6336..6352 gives -3.0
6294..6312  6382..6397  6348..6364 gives -1.9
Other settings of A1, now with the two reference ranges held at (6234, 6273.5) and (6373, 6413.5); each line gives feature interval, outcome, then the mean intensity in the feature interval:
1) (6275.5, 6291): -0.084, 16.5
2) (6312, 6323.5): -0.204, 21.1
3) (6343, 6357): -0.191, 23.3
